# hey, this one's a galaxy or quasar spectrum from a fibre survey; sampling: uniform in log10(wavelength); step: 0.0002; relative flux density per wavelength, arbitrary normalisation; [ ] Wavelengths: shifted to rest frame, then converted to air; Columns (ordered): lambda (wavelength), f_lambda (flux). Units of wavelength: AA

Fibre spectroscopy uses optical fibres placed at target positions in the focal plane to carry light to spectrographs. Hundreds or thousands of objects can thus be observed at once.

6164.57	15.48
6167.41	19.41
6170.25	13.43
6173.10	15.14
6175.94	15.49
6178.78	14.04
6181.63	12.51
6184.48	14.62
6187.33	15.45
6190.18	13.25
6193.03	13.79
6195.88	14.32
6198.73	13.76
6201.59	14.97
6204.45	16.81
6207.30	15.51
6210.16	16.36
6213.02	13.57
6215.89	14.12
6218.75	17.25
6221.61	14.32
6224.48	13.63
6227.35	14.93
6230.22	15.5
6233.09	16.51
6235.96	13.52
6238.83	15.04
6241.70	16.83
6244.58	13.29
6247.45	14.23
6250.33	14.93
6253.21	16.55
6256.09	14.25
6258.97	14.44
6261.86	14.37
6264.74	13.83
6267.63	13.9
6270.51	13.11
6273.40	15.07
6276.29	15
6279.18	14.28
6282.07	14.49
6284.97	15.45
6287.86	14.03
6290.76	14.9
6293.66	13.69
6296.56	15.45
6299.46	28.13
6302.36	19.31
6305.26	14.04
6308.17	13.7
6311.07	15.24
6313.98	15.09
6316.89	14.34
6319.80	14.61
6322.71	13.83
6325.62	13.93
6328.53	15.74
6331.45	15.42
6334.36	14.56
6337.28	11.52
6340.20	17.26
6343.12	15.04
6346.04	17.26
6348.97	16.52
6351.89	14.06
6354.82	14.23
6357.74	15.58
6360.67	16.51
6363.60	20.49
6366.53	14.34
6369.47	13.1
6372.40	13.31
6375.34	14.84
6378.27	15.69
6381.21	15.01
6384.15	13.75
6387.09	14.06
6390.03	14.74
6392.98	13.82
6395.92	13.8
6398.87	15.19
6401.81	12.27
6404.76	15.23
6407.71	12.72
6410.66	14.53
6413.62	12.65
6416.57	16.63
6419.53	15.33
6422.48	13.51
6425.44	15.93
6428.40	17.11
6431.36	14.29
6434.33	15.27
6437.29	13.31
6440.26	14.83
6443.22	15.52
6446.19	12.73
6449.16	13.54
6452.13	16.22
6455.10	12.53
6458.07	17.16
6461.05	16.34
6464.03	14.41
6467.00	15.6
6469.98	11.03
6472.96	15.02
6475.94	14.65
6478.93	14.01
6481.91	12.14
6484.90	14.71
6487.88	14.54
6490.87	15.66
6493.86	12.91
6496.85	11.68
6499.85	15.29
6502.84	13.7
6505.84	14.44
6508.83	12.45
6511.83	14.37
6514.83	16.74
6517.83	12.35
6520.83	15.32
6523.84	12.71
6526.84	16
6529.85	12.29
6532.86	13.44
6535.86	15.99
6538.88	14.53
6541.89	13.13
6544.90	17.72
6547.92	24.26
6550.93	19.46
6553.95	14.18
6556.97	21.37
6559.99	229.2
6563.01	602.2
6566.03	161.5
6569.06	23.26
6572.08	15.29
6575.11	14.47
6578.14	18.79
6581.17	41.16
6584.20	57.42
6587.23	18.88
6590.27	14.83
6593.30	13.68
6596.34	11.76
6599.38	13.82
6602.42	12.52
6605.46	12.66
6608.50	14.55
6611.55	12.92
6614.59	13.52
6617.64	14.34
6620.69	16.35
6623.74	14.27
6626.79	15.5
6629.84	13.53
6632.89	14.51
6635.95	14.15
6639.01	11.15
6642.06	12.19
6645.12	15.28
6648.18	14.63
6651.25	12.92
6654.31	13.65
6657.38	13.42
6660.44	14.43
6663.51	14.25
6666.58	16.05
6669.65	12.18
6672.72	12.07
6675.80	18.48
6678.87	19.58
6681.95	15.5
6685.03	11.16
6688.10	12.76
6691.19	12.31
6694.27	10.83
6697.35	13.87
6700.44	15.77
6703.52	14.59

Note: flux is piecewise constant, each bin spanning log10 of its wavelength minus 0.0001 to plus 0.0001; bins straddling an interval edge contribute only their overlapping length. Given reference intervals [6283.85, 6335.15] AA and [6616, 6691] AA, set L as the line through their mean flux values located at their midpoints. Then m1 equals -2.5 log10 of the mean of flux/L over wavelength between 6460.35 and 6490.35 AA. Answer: 0.054 mag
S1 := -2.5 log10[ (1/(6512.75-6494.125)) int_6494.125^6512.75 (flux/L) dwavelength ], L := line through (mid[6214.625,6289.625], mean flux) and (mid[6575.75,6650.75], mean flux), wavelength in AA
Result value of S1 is 0.20 mag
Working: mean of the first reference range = 14.7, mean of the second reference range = 17.1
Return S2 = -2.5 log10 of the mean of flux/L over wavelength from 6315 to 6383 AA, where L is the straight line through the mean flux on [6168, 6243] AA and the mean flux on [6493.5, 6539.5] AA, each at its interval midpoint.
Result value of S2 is -0.05 mag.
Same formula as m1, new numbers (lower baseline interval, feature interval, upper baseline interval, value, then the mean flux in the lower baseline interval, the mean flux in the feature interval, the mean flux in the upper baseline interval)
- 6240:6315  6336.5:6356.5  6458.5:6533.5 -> -0.02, 15.3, 15.3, 14.1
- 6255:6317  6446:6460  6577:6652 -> 0.11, 15.3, 14.7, 17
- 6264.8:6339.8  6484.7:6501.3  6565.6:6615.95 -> 0.46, 15.2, 14.1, 24.8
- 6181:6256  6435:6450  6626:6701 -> 0.02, 14.8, 14.1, 14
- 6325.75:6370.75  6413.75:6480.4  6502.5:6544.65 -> 0.00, 15.4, 14.7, 14.2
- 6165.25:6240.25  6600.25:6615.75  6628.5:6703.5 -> 0.07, 14.9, 13.3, 14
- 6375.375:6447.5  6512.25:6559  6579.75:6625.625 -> -0.06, 14.5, 18.3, 18.8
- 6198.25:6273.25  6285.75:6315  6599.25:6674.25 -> -0.12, 14.8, 16.4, 13.8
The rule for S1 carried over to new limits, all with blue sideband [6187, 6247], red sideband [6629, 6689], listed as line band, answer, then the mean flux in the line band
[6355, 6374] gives -0.060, 15.5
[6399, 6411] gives 0.059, 13.8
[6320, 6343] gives 0.003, 14.6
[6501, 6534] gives 0.027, 14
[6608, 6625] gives -0.009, 14.3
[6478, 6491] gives 0.026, 14.1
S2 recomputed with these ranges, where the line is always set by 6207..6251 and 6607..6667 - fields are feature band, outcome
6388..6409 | 0.05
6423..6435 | -0.07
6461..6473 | 0.02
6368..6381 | 0.02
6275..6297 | 0.02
